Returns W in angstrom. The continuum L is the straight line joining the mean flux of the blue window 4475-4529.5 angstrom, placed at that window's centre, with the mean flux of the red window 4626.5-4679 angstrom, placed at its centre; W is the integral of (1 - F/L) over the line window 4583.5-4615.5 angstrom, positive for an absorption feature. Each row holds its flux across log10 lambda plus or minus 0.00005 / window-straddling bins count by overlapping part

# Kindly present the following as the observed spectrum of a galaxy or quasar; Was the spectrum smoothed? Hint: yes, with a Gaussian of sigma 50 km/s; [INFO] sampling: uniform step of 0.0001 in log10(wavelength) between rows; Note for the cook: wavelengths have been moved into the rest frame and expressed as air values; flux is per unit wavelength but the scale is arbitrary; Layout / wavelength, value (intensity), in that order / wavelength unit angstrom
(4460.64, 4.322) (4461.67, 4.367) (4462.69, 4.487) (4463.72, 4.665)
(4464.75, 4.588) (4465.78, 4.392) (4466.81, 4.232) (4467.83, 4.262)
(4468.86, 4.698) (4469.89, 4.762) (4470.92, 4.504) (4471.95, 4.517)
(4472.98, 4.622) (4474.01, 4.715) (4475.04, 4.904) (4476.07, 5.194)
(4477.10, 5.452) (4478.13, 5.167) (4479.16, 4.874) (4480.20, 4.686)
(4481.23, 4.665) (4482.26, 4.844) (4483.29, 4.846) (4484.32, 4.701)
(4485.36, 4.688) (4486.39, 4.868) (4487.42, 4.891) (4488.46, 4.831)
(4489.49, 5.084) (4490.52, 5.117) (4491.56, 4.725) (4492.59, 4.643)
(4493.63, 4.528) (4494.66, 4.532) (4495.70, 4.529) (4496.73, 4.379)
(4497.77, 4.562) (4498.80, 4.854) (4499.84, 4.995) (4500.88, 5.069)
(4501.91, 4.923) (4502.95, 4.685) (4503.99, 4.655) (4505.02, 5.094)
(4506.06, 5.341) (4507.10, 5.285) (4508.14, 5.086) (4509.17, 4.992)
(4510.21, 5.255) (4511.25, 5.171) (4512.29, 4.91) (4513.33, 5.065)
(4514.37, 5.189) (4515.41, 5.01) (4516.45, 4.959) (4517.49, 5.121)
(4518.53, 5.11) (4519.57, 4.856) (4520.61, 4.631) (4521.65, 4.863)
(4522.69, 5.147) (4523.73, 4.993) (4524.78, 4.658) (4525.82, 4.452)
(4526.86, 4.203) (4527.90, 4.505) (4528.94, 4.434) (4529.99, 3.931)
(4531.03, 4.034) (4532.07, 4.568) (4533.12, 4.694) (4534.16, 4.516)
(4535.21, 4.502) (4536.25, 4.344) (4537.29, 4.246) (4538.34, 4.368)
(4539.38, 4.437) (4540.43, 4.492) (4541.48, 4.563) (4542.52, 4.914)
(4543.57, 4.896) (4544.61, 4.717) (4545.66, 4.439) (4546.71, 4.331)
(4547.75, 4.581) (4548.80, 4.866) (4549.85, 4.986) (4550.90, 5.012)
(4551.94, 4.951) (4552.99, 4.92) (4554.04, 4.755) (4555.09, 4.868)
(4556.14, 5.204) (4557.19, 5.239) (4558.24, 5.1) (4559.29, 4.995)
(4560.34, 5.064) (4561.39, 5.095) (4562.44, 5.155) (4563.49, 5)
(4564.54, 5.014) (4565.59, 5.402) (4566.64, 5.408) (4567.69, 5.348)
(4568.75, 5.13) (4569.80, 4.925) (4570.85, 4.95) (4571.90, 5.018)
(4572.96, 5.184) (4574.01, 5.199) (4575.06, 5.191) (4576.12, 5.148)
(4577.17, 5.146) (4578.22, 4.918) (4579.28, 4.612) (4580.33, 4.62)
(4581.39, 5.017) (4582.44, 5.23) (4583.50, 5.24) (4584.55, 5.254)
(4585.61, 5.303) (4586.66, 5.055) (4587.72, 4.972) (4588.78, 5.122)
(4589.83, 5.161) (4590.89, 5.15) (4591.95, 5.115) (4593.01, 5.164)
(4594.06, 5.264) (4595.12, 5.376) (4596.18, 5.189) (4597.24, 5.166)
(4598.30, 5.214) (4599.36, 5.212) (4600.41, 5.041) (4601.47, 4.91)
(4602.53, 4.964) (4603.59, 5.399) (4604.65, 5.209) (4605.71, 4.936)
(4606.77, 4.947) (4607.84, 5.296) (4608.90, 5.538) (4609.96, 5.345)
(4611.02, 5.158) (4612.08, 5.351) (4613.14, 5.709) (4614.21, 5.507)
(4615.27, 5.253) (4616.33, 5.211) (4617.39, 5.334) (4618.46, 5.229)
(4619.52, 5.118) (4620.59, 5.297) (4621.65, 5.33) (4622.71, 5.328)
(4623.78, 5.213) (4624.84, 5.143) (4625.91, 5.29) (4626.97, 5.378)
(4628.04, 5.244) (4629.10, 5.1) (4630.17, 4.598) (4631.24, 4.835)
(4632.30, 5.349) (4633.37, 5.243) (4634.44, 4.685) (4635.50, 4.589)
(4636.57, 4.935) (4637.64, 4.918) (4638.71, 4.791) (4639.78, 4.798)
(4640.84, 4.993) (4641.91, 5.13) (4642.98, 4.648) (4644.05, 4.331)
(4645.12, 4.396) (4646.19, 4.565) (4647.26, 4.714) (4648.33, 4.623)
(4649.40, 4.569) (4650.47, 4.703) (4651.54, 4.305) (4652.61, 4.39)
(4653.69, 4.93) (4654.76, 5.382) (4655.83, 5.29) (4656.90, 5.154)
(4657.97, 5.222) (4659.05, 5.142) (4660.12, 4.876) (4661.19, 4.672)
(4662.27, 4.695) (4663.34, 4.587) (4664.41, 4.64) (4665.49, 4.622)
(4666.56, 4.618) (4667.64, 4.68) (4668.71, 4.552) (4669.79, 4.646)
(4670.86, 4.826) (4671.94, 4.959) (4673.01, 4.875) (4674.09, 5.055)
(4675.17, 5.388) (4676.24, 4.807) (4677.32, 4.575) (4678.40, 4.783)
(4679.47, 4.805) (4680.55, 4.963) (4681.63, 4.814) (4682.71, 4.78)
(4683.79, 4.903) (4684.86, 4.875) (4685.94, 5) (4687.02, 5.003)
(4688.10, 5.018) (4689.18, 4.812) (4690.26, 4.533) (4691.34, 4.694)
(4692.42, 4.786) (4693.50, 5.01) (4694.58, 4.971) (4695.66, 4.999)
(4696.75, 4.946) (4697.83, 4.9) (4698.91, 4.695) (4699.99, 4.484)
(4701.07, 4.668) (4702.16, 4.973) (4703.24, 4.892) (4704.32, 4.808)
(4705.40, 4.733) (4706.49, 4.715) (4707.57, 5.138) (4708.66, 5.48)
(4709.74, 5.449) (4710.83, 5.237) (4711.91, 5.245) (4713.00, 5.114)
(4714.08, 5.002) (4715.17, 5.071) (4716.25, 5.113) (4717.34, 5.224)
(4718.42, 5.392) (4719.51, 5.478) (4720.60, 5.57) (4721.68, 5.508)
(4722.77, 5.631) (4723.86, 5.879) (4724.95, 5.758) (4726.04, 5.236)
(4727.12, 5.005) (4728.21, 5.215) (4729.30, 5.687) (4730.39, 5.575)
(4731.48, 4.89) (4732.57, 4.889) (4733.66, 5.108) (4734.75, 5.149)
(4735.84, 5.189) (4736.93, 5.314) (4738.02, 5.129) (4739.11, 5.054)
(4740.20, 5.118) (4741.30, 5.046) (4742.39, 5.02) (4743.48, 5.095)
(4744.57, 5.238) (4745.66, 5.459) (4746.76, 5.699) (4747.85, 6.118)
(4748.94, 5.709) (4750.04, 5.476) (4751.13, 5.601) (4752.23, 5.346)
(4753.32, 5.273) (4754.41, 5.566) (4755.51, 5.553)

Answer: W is -2.4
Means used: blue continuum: 4.87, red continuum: 4.83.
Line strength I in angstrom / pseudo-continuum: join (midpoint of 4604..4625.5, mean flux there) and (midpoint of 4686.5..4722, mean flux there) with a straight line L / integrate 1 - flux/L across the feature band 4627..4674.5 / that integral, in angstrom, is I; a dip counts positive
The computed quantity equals 3.2 angstrom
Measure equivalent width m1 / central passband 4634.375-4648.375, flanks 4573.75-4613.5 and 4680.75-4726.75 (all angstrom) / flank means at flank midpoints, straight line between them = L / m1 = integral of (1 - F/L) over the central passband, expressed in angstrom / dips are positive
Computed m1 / 1.1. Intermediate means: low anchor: 5.15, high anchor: 5.06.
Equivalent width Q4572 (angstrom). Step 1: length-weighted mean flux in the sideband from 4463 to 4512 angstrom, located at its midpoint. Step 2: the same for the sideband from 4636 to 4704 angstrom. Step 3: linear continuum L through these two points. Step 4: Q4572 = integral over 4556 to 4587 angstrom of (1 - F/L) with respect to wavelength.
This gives -1.9 angstrom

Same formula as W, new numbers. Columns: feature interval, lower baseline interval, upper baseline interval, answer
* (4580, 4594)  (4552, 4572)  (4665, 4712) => -0.22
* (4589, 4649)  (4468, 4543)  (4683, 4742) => -1.67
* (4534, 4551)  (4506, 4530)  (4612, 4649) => 1.14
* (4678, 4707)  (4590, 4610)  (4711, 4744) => 2.21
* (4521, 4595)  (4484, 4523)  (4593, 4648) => 1.68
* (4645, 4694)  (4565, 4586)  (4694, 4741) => 3.11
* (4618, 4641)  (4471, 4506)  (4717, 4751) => 0.27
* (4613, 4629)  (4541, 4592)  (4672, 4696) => -1.09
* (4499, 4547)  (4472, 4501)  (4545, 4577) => 1.50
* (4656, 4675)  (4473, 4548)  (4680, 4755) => 0.84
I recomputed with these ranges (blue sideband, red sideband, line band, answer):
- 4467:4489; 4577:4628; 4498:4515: -0.5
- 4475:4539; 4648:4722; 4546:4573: -1.0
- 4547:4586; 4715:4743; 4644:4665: 1.6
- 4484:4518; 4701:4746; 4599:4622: -0.9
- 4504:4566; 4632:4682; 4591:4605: -1.0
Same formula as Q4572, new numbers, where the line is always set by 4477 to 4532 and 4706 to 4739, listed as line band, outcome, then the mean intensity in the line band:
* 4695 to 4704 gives 0.7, 4.82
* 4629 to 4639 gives 0.4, 4.9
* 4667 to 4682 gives 1.0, 4.84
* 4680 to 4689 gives 0.5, 4.91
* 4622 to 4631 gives -0.1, 5.15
